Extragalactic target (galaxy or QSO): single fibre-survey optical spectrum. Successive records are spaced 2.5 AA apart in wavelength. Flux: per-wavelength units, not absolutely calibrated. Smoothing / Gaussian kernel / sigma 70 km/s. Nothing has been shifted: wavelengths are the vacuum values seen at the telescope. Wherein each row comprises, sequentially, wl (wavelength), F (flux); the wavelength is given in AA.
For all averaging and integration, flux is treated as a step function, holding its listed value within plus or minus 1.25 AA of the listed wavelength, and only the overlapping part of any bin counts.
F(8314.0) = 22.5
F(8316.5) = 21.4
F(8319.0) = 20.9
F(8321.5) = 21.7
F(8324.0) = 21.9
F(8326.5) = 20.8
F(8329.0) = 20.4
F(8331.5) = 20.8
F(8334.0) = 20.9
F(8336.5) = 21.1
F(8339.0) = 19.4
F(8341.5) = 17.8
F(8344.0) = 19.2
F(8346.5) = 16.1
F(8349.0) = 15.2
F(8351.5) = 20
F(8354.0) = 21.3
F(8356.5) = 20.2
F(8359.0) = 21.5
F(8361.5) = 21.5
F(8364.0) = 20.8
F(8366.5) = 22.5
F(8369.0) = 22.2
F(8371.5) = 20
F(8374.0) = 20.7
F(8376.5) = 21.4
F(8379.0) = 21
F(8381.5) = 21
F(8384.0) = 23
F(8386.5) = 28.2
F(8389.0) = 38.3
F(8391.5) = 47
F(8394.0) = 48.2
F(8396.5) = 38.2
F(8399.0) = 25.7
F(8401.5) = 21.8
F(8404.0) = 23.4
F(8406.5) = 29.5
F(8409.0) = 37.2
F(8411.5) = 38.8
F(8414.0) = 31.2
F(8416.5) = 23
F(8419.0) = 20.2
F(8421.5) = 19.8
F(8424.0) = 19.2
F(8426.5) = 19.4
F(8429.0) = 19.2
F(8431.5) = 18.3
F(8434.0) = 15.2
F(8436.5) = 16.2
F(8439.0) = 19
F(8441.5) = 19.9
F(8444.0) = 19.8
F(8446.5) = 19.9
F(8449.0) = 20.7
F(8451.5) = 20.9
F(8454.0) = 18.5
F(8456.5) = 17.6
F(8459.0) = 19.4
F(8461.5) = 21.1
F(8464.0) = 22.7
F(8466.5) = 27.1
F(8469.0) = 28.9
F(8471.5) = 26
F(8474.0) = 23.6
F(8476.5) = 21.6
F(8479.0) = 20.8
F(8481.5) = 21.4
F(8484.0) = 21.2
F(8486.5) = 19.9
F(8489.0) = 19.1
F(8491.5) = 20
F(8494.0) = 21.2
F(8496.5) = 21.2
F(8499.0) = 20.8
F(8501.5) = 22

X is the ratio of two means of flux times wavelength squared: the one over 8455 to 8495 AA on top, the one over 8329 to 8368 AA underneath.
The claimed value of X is 1.14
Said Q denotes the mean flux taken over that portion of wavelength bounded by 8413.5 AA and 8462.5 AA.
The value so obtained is 19.7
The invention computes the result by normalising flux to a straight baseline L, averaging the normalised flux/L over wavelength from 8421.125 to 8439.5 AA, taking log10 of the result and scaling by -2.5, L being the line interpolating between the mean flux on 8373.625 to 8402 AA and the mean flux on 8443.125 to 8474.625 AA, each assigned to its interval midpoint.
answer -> 0.36 mag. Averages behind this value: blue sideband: 30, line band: 18.2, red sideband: 22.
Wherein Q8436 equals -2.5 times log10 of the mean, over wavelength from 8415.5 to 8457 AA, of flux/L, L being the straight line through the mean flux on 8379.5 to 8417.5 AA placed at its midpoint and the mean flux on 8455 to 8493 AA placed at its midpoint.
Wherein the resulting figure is 0.36 mag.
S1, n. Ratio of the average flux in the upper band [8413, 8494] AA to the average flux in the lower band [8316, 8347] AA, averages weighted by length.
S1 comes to 1.03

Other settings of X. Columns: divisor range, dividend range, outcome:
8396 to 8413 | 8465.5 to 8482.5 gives 0.81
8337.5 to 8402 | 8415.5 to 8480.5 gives 0.87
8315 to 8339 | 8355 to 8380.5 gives 1.02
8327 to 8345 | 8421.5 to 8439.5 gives 0.93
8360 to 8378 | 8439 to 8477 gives 1.04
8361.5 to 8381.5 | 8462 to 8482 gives 1.16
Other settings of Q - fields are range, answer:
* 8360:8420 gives 27.7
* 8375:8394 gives 29.7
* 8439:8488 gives 21.6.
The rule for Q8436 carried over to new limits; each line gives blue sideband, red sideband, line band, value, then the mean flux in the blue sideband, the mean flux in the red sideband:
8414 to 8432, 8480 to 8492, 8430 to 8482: -0.02 mag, 20.7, 20.3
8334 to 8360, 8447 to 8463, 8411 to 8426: -0.24 mag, 19.2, 19.8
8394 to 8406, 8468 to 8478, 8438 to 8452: 0.31 mag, 29.6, 24.8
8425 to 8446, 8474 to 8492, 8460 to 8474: -0.24 mag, 18.4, 20.8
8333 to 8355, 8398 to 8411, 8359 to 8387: 0.07 mag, 19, 28.2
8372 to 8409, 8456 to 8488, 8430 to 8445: 0.37 mag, 29.2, 22.5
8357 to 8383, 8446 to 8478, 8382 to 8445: -0.21 mag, 21.2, 22.2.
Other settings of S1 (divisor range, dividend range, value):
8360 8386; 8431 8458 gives 0.87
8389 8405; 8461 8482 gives 0.69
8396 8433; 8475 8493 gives 0.81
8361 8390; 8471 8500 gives 0.91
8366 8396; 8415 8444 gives 0.68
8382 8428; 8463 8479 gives 0.84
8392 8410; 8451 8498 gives 0.67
